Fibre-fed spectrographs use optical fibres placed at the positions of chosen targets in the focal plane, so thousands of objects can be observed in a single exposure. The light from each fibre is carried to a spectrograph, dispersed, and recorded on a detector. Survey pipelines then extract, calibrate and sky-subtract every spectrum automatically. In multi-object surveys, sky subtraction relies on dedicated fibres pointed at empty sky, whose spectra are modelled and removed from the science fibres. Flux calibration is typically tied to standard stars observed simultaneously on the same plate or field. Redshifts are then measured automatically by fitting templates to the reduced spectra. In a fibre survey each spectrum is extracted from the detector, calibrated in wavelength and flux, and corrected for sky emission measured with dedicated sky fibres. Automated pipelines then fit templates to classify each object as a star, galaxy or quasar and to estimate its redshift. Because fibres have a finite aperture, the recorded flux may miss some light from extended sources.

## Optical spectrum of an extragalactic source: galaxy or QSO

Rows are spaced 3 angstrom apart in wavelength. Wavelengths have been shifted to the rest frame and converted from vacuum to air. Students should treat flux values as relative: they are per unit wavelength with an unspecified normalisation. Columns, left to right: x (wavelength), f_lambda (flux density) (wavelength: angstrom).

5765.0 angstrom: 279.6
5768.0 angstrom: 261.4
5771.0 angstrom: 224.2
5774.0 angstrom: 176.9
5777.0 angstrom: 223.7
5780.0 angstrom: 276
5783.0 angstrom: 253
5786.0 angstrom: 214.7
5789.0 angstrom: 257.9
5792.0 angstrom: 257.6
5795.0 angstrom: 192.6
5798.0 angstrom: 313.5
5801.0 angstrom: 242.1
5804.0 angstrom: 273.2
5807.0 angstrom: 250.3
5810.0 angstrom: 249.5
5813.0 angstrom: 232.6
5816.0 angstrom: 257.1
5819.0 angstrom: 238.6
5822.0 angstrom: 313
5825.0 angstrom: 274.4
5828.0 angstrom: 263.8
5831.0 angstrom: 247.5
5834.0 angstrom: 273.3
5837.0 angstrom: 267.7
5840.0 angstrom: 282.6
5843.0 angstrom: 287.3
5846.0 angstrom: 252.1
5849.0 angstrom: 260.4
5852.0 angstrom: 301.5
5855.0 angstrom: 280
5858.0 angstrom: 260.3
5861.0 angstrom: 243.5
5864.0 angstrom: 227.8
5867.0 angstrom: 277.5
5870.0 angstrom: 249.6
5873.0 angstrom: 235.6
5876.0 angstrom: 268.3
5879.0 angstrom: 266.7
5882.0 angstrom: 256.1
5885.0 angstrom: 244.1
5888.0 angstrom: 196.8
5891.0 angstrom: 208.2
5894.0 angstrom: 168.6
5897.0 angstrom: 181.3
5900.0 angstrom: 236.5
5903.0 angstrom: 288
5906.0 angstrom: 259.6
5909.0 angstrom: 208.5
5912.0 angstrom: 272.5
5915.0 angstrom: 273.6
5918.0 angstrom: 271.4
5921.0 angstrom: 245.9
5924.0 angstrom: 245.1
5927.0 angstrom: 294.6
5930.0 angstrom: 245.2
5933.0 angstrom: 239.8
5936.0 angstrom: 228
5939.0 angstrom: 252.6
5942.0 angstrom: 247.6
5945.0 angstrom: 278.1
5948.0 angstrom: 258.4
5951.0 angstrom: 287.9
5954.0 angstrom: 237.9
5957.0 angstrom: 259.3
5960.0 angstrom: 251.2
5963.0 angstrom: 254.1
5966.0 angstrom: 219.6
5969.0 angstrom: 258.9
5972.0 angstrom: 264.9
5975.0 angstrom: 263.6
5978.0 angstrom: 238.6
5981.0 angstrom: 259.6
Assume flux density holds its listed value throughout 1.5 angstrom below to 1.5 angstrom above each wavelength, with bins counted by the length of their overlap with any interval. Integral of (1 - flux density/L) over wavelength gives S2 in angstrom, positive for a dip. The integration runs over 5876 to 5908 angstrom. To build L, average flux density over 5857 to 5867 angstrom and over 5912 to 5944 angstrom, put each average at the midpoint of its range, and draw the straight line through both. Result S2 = 2.5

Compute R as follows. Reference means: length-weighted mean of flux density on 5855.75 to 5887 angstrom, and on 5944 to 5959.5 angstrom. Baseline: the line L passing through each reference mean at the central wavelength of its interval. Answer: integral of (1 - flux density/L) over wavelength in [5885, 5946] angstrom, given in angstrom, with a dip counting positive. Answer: 3.93 angstrom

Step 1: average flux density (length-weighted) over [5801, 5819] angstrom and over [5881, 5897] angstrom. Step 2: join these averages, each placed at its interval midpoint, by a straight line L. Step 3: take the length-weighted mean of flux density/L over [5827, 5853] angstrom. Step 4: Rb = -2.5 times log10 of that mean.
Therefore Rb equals -0.15 mag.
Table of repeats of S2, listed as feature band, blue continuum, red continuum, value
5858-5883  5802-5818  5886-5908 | -2.6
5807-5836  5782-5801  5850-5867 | -0.6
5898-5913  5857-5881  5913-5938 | 0.3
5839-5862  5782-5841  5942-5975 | -1.2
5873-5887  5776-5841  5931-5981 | 0.0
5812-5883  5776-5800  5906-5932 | -3.1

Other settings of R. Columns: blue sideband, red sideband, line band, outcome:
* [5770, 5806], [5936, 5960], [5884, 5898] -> 2.96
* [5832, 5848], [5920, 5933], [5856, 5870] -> 0.75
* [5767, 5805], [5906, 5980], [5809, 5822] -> -0.37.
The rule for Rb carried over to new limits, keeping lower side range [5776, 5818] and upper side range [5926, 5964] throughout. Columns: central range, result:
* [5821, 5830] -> -0.12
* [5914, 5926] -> -0.02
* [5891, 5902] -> 0.25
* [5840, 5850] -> -0.07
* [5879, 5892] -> 0.10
